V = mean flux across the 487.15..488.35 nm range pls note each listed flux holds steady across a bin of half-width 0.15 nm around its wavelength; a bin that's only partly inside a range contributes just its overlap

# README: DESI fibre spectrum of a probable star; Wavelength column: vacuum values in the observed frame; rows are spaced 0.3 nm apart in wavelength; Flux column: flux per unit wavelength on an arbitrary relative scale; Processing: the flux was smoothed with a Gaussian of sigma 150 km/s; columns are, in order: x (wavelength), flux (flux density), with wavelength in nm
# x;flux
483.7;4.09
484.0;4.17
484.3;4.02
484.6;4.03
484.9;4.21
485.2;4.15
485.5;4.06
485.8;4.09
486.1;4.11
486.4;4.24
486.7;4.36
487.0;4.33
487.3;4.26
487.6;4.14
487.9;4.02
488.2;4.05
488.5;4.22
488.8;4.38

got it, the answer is 4.12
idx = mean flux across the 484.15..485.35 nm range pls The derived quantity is 4.1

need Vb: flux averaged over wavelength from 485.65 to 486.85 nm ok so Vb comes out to 4.2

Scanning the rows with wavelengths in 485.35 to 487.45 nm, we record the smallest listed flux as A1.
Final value 4.06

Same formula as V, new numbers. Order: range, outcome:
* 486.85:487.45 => 4.29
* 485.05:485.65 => 4.11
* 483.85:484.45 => 4.09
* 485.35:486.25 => 4.09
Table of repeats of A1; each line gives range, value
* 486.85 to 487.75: 4.14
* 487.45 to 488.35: 4.02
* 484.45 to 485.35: 4.03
